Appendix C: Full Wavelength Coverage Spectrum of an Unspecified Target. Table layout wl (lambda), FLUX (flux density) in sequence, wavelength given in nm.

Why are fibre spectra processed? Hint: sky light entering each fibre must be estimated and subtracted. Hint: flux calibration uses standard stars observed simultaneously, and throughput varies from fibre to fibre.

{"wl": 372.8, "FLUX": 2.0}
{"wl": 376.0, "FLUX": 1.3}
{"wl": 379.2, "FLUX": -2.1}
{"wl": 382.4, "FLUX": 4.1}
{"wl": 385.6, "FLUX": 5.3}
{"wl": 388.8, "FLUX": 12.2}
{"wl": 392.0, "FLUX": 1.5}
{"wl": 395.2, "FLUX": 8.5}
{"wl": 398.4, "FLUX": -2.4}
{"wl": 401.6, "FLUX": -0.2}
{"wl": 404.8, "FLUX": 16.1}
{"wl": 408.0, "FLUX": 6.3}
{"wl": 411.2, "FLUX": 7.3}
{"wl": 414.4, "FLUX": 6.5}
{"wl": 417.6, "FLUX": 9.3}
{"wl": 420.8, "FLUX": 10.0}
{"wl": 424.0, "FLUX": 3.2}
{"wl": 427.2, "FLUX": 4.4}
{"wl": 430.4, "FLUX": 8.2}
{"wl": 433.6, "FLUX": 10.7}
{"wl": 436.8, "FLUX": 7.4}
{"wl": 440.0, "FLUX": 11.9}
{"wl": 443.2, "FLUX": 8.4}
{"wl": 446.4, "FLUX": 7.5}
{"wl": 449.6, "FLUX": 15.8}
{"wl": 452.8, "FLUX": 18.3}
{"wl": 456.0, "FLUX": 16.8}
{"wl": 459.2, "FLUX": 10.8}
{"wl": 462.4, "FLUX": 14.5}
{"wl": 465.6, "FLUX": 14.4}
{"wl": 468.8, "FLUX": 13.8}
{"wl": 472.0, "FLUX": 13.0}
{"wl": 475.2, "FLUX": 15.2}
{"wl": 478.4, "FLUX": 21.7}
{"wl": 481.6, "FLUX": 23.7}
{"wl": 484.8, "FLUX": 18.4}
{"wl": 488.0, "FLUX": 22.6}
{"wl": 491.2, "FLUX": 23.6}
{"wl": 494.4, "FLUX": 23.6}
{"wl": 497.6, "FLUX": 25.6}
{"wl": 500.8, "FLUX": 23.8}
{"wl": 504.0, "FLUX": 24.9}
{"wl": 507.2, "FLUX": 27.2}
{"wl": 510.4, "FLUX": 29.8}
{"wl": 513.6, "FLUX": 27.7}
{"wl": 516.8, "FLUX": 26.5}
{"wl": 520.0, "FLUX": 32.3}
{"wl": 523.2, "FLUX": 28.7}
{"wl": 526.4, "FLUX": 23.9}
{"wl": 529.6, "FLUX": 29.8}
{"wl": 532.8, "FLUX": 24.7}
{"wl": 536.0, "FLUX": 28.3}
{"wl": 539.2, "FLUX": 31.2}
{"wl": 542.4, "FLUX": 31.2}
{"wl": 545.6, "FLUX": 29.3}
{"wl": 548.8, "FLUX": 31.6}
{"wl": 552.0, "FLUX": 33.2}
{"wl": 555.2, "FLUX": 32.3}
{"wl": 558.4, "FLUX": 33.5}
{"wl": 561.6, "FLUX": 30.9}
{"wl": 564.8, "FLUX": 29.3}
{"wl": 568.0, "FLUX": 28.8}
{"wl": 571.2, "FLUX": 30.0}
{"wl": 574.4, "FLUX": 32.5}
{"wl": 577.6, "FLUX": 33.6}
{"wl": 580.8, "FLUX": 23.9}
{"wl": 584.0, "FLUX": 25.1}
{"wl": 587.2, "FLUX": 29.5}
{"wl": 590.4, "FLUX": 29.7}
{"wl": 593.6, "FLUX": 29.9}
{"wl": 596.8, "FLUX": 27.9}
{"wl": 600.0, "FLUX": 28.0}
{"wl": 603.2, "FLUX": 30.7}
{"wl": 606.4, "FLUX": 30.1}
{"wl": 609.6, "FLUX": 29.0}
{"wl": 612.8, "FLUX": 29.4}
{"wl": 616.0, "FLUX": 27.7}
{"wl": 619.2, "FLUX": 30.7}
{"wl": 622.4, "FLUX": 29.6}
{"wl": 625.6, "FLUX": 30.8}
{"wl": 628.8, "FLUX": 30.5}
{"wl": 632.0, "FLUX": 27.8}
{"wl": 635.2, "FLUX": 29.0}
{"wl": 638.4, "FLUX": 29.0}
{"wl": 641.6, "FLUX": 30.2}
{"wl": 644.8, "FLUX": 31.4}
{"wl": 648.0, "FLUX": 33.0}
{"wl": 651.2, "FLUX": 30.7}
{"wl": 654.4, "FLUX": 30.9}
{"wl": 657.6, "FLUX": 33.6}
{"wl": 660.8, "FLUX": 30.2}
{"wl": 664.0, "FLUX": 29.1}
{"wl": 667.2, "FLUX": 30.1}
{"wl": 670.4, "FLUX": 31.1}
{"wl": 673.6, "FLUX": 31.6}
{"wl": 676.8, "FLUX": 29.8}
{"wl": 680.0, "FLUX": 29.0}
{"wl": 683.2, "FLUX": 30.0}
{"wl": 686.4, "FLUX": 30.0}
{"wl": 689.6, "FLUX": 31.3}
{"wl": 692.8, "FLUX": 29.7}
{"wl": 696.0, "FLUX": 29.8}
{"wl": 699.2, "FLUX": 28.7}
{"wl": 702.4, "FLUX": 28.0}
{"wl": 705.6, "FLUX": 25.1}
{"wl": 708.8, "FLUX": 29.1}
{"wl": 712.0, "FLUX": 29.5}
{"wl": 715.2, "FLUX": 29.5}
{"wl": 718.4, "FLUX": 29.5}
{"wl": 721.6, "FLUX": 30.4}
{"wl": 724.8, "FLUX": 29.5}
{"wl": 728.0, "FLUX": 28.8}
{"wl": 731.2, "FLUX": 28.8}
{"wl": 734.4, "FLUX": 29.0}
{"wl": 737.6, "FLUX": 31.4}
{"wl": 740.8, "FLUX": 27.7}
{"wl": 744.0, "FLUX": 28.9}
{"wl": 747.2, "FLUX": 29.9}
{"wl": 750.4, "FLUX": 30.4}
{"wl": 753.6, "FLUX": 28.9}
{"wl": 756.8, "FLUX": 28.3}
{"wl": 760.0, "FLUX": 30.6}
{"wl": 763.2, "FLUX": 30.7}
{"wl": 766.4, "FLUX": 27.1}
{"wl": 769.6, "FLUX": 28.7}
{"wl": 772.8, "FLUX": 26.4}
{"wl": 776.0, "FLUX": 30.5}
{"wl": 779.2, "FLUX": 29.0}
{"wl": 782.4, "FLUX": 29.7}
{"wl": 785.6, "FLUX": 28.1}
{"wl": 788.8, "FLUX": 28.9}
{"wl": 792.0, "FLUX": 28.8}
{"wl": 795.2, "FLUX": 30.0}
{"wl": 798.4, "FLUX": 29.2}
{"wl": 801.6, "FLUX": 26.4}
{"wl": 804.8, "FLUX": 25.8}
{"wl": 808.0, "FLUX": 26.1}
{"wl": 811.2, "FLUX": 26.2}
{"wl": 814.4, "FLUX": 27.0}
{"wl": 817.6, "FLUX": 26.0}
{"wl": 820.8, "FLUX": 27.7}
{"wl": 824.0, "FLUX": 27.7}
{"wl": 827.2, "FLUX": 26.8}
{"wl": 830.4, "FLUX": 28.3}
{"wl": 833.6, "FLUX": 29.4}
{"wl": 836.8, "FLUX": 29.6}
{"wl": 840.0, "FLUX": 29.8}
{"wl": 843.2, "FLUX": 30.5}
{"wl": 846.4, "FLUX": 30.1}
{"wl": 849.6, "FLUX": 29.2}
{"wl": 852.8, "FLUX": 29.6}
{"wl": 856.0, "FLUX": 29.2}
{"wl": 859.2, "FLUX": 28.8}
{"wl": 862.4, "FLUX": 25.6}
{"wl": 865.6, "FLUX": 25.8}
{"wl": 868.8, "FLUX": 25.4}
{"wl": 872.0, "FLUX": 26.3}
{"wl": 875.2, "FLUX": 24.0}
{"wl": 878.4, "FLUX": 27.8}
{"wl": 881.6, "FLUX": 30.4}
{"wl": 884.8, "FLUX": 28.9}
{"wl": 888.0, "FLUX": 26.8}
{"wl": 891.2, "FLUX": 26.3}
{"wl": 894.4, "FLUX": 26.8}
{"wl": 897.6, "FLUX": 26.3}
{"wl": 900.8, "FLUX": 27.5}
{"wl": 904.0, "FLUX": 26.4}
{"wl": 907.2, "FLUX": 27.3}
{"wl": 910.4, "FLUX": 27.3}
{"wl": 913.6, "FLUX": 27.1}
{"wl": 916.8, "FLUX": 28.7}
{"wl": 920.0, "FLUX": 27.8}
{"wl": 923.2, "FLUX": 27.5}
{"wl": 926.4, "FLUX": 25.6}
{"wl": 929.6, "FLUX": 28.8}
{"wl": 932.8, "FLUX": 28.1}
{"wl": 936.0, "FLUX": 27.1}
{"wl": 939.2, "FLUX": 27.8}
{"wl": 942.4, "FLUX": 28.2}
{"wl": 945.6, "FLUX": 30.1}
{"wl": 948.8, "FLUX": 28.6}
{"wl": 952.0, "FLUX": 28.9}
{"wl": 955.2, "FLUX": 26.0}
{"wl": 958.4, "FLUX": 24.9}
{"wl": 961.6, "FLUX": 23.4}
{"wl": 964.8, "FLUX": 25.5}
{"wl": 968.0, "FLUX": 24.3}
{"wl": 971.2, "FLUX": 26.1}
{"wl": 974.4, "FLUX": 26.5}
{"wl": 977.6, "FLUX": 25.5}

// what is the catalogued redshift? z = 0.128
